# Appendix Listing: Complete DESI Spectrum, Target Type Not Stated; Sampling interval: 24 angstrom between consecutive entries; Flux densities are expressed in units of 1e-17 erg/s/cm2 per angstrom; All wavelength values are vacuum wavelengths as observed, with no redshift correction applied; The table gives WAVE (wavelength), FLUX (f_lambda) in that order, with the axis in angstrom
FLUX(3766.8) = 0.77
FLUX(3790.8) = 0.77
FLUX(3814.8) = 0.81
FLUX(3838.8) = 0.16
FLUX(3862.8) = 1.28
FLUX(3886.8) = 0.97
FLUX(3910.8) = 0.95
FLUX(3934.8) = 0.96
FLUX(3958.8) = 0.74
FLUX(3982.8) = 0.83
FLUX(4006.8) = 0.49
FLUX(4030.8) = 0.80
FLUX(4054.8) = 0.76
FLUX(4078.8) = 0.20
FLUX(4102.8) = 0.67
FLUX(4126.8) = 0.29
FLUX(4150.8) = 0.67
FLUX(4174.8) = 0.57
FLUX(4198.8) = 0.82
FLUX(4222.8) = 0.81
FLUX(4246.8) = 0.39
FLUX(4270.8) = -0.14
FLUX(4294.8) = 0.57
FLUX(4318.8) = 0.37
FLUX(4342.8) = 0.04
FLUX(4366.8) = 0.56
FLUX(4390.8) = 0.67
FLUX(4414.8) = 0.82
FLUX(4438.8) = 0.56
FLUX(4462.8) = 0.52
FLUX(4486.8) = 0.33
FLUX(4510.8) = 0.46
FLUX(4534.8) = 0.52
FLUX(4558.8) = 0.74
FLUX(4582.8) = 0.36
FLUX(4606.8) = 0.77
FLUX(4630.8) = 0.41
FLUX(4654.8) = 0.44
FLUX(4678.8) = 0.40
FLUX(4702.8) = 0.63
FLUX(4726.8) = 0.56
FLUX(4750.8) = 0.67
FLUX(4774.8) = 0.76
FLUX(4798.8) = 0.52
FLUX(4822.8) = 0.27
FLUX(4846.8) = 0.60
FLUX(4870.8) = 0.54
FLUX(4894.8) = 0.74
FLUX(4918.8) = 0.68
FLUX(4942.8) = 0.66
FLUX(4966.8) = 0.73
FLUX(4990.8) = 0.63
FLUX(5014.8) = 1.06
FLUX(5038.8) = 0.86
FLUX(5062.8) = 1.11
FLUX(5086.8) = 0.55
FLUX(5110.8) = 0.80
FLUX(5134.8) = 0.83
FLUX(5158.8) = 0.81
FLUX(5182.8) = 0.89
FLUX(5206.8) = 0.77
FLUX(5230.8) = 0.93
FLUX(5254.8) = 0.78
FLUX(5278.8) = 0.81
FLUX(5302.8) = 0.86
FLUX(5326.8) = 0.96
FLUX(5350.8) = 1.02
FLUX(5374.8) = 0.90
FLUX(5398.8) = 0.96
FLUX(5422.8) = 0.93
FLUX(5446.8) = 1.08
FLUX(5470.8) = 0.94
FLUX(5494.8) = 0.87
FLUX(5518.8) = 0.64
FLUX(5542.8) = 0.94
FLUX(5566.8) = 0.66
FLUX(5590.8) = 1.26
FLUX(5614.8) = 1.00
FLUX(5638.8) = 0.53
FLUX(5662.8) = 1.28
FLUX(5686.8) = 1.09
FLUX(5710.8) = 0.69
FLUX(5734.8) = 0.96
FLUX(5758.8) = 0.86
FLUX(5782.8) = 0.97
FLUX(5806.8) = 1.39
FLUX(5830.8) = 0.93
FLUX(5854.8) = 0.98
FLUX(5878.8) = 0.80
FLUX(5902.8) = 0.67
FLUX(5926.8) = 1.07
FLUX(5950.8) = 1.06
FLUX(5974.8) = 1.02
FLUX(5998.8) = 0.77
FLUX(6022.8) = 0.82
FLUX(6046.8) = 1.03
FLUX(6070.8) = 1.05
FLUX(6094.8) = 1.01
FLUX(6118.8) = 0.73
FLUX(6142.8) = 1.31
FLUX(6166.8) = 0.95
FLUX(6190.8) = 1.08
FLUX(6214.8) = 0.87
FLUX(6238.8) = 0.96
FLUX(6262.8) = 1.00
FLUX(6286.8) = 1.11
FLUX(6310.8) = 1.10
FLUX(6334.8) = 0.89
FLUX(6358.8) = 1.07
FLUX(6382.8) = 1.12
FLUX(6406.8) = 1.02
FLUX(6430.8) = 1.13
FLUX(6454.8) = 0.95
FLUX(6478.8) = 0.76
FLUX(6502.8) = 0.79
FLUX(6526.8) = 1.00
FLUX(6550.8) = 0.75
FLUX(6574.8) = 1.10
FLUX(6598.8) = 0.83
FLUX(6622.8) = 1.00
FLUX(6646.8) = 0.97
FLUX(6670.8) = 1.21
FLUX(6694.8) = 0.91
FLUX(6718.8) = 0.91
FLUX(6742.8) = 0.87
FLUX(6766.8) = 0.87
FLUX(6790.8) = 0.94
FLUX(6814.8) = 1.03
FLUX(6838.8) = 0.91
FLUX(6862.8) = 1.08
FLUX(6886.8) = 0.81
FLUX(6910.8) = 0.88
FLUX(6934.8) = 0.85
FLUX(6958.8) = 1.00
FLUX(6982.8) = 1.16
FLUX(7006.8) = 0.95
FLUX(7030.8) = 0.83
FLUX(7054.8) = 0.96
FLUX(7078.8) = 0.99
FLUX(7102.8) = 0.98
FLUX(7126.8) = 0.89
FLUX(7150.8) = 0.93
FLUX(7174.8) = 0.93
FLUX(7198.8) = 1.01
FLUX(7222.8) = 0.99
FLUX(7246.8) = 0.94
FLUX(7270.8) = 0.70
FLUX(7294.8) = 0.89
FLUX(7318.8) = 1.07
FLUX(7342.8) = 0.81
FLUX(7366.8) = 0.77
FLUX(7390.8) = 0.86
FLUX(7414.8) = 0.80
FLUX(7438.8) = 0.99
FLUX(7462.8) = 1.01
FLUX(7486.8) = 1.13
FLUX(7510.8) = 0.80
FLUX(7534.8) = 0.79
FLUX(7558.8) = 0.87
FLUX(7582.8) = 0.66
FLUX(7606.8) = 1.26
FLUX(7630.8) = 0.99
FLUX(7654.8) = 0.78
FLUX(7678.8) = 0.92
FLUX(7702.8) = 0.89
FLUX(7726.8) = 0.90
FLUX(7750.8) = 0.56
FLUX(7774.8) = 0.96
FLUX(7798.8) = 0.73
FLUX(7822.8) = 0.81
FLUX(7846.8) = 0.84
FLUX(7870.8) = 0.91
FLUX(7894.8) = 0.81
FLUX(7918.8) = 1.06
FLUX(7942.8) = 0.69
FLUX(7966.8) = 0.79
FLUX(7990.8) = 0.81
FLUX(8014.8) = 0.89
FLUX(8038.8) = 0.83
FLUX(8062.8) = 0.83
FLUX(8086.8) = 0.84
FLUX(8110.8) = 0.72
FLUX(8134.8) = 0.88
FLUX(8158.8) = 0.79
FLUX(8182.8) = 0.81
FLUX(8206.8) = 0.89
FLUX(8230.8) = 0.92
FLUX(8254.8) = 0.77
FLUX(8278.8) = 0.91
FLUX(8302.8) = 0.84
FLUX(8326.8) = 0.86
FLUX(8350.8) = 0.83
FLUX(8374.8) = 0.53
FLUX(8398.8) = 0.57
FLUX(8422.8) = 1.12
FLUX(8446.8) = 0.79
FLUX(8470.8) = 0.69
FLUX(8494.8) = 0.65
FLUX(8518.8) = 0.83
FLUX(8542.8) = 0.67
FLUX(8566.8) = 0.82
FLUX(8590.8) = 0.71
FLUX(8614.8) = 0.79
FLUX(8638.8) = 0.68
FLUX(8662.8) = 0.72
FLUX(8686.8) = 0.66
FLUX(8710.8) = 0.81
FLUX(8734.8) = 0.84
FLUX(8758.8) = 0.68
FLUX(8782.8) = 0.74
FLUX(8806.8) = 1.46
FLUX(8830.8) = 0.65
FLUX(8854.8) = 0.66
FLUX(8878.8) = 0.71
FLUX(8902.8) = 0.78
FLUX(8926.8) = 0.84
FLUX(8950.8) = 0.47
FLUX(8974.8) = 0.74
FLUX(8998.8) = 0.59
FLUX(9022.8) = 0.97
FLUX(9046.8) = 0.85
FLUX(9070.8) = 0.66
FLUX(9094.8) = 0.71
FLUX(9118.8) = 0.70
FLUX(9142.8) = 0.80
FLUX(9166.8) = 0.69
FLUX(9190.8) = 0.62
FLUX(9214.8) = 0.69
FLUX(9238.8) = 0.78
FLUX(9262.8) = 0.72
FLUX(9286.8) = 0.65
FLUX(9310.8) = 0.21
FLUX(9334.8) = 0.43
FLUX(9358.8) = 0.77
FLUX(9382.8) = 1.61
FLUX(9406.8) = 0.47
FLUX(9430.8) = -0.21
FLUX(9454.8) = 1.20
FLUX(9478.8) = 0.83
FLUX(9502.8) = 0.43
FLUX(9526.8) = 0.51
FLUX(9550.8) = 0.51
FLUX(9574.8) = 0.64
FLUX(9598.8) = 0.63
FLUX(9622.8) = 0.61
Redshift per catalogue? 0.34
